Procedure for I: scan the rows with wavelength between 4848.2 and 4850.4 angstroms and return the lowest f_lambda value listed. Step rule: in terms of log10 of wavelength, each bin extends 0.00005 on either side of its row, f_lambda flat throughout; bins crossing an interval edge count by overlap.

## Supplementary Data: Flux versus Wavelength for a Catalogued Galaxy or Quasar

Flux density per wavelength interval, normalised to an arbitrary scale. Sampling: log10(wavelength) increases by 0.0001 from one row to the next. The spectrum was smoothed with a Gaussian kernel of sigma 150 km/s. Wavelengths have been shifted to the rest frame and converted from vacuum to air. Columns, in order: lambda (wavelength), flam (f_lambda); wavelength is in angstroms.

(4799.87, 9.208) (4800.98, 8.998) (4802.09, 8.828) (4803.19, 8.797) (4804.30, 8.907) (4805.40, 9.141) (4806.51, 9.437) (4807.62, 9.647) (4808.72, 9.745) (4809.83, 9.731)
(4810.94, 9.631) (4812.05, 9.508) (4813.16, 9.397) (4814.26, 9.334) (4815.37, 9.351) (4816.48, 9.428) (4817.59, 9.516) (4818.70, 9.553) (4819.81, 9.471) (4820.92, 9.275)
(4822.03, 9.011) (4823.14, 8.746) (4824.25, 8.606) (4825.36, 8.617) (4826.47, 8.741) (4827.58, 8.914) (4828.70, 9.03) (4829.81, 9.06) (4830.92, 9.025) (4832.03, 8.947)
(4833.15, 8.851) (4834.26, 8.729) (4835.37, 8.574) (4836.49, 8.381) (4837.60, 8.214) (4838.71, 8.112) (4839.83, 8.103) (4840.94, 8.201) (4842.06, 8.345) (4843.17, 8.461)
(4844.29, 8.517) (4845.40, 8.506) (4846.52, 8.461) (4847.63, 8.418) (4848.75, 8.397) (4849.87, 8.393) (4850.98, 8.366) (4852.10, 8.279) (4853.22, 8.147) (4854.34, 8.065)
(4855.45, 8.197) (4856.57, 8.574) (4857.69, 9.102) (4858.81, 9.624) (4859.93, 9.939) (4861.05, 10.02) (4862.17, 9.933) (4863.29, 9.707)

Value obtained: 8.393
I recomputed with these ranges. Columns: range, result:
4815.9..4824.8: 8.606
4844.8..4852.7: 8.279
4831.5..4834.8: 8.729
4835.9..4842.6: 8.103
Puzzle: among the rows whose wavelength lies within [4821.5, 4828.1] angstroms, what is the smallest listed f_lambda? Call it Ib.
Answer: 8.606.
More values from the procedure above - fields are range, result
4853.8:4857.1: 8.065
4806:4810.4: 9.437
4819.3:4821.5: 9.275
